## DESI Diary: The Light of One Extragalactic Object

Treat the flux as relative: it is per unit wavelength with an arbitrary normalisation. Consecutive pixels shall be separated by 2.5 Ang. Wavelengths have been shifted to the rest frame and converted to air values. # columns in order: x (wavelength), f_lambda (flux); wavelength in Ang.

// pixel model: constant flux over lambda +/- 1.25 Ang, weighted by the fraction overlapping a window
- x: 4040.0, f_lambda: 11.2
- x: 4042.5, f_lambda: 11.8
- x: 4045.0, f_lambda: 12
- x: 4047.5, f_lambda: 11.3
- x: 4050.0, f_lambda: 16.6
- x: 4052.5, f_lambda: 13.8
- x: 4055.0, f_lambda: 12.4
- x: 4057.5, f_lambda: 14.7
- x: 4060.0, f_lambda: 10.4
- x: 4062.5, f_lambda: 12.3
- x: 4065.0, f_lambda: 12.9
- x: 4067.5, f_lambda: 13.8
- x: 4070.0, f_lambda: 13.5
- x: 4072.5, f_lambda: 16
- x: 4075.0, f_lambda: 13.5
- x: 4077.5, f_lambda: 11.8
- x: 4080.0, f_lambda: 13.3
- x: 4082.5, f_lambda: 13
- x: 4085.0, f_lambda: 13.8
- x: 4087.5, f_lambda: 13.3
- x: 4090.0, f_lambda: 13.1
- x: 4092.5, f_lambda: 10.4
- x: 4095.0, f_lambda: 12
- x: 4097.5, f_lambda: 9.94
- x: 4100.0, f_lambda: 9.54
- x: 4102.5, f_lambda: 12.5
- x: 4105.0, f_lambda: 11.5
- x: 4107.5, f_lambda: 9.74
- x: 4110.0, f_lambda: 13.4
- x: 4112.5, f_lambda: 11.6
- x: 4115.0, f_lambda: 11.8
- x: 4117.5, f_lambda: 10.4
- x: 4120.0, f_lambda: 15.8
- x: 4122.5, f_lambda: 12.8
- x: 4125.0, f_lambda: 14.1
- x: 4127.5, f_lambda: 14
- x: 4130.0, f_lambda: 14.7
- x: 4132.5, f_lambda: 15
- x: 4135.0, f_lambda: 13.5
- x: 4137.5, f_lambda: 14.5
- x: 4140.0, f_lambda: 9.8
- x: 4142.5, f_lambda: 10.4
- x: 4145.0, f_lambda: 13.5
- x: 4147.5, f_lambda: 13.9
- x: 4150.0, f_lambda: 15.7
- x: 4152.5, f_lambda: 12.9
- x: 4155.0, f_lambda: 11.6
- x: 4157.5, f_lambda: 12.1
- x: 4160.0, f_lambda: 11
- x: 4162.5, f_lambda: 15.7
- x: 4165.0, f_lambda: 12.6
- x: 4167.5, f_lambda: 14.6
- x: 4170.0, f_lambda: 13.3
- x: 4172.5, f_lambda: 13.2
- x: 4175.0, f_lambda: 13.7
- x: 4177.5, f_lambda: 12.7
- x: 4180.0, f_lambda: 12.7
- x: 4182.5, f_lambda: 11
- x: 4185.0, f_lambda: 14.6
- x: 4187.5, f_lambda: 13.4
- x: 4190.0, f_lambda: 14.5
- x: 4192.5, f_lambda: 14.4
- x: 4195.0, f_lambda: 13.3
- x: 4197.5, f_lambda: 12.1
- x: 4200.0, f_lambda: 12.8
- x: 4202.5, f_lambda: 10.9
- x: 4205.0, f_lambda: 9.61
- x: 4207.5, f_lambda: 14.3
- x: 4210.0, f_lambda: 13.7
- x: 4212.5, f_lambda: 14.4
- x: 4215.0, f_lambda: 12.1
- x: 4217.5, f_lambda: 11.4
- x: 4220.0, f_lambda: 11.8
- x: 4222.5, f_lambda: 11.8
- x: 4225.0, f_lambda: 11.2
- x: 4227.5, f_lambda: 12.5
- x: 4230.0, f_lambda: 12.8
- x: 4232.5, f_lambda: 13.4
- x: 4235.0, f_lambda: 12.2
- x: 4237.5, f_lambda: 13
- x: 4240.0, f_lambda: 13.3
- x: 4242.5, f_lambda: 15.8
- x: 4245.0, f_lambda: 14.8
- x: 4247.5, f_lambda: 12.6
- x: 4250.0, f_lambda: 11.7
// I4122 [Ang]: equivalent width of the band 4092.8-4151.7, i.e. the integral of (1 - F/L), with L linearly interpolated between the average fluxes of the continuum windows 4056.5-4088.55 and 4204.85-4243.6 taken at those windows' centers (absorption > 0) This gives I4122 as 2.28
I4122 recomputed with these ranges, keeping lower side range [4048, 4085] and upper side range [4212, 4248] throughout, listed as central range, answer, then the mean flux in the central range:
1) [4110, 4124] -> 0.67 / 12.6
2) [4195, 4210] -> 0.86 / 12.2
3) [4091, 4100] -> 1.78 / 10.7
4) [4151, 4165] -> 0.41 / 12.7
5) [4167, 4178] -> -0.37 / 13.5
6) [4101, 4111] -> 1.19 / 11.7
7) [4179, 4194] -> -0.52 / 13.4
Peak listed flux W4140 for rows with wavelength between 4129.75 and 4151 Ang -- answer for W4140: 15.7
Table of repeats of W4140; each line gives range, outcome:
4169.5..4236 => 14.6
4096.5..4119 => 13.4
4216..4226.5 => 11.8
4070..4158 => 16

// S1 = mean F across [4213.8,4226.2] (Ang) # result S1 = 11.7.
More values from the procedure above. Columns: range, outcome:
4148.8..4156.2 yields 13.4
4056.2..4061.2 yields 12.6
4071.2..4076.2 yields 14.8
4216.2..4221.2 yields 11.6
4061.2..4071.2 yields 13.1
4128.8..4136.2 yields 14.4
